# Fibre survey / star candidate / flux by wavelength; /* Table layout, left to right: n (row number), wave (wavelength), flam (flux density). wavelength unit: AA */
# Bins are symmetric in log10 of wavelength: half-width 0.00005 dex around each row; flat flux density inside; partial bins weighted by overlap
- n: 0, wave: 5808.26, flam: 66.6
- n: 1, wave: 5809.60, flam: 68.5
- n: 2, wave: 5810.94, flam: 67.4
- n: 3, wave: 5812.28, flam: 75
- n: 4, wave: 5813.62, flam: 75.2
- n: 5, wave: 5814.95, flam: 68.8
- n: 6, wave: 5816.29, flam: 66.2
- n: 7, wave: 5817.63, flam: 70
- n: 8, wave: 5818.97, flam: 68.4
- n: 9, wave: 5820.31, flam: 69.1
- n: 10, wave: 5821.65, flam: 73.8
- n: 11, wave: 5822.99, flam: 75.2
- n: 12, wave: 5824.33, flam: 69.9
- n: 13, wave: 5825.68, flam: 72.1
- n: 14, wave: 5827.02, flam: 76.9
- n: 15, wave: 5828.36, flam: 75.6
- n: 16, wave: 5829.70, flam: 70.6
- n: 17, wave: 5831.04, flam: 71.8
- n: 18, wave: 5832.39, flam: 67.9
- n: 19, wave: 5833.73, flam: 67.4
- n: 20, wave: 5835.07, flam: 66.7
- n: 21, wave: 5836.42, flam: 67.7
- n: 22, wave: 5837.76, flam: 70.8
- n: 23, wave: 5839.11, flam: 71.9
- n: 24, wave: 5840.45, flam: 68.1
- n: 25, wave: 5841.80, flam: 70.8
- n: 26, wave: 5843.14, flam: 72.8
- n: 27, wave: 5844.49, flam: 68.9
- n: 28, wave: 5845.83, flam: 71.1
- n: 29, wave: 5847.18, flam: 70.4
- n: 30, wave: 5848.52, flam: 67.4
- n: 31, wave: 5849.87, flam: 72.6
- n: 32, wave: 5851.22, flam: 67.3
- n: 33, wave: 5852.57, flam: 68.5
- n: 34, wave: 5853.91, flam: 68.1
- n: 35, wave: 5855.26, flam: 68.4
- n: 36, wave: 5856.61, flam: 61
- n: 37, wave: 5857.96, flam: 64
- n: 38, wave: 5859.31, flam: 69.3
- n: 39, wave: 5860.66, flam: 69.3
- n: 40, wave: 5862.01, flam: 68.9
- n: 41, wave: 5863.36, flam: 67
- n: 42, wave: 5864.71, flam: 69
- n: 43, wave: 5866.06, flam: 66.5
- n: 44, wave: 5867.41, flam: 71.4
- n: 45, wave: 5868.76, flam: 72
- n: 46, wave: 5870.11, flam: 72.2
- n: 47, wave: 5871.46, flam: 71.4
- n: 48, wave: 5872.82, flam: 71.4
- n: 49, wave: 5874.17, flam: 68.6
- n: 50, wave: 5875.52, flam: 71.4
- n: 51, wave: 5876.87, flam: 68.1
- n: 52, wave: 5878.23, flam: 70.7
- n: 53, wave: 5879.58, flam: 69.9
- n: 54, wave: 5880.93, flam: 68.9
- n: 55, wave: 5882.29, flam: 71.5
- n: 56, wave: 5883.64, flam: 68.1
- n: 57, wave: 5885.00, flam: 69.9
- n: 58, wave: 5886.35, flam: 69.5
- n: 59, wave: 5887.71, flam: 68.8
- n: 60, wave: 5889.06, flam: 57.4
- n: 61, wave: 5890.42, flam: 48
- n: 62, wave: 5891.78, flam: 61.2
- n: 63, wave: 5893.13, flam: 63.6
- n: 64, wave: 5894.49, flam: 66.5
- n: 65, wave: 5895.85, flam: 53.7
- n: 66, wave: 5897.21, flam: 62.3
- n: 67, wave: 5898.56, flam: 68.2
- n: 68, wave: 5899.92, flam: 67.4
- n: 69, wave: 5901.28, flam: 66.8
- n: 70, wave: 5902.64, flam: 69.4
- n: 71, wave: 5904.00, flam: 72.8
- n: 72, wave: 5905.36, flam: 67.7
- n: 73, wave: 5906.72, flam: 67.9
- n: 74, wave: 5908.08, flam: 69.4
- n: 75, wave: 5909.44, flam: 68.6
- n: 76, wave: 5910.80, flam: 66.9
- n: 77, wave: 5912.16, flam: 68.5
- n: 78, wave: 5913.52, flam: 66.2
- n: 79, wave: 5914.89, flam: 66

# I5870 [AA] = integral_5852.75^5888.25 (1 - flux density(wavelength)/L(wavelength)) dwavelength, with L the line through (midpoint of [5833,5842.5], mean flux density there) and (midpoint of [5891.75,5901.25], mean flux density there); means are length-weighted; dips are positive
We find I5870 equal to -1.6 AA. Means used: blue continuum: 69.1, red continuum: 63.7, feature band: 69.1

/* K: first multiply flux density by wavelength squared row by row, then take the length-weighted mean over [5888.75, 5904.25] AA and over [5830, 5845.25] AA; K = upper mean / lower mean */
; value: 0.92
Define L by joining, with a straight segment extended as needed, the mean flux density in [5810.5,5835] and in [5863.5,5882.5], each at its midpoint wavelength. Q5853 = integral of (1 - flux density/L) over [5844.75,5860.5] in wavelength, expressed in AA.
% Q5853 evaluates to 0.5 AA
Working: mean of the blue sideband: 71.1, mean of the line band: 68.1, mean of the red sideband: 70.1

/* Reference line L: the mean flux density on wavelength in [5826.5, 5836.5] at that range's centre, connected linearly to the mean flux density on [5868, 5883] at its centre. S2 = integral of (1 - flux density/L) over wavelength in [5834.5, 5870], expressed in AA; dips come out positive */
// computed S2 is 0.9 AA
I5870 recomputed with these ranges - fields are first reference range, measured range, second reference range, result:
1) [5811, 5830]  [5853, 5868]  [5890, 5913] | 0.2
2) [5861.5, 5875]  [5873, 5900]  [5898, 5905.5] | 1.4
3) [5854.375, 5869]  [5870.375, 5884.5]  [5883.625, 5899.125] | -1.1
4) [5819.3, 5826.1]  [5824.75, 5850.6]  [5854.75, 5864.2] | -0.3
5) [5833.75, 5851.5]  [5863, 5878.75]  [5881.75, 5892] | -0.9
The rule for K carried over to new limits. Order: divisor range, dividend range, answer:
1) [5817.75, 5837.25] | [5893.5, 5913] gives 0.97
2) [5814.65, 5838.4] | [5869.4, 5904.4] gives 0.97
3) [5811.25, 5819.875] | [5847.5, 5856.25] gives 0.98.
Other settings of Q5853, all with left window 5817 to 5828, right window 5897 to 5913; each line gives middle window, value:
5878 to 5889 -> 0.0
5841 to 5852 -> 0.1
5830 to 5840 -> 0.3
